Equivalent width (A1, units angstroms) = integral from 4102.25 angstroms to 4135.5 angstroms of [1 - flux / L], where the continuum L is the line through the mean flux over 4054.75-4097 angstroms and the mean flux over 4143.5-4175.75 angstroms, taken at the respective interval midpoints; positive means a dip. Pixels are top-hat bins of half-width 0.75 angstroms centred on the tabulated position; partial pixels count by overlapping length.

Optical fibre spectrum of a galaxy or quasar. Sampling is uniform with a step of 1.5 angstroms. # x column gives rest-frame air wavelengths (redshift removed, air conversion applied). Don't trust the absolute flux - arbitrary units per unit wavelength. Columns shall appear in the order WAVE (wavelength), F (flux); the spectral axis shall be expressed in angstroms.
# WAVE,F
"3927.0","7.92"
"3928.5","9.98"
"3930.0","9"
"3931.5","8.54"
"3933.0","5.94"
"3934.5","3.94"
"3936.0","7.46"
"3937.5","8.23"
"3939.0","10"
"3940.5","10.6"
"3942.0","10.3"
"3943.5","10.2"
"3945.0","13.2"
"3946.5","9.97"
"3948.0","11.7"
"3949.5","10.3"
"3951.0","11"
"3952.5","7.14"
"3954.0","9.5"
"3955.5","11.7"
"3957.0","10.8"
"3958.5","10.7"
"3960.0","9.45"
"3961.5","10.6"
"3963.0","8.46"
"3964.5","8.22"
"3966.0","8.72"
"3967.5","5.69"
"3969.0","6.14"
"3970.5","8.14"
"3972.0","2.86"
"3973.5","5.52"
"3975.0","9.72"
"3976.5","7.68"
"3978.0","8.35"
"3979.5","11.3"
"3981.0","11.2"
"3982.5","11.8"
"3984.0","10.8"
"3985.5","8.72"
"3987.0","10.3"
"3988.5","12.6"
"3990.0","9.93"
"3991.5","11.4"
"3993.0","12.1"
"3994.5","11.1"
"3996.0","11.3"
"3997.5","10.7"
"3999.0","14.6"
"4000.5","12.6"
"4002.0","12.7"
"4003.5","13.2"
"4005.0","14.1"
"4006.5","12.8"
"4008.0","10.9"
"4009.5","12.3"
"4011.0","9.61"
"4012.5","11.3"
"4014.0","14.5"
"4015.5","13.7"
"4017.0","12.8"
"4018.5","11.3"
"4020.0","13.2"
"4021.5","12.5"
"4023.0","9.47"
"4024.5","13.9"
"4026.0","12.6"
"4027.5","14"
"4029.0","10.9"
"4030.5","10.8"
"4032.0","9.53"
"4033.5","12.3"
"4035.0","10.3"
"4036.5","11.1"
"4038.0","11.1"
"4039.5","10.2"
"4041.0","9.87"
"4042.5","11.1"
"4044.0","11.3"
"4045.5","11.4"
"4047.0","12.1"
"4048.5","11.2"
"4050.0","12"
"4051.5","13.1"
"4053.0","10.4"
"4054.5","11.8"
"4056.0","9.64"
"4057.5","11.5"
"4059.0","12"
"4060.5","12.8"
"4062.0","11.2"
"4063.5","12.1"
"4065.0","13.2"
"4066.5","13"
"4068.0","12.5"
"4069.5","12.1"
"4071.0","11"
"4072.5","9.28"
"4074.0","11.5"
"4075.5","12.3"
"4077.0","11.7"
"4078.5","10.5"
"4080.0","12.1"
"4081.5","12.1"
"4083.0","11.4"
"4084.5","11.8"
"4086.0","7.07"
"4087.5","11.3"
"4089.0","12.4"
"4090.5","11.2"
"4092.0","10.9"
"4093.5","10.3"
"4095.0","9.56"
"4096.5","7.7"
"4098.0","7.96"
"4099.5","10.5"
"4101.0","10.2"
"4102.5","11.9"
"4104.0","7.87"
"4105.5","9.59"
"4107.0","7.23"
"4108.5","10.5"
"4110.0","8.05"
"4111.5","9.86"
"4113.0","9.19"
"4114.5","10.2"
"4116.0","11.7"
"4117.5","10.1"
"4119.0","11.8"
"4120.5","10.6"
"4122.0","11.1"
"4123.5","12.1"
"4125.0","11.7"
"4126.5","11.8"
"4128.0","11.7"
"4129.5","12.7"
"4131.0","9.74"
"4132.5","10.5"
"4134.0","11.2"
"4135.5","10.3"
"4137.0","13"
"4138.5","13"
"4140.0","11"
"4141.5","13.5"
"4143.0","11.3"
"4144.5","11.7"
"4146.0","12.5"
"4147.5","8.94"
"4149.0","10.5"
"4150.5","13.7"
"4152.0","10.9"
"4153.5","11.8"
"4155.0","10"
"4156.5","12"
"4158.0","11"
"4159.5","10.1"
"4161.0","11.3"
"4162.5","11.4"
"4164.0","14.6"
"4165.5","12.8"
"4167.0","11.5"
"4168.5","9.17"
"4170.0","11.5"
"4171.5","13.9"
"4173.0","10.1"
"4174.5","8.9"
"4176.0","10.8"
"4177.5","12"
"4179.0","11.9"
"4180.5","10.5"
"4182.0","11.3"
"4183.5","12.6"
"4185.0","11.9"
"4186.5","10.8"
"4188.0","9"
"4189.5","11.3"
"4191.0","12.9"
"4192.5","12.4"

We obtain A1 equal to 2.4 angstroms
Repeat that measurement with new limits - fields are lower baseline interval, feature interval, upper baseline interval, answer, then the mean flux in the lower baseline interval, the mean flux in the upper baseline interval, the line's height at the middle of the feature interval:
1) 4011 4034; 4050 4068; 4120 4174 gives 0.0 angstroms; 12.1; 11.5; 11.9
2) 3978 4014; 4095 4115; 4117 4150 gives 3.8 angstroms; 11.6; 11.4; 11.5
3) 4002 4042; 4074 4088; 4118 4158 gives 0.6 angstroms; 11.9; 11.5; 11.7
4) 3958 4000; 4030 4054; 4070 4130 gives -2.4 angstroms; 9.59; 10.6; 10.1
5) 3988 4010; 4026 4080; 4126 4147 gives 2.2 angstroms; 12.1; 11.7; 12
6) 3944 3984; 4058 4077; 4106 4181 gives -2.9 angstroms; 9.26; 11.1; 10.3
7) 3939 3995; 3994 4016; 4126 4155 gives -5.0 angstroms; 9.67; 11.5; 10.1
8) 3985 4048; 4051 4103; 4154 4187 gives 2.1 angstroms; 11.7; 11.4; 11.6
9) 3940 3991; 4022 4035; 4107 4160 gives -2.0 angstroms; 9.51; 11.1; 10.1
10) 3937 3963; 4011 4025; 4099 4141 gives -2.5 angstroms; 10.3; 10.7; 10.5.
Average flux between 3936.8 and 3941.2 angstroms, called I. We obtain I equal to 9.61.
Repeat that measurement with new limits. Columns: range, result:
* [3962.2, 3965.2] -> 8.38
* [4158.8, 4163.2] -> 10.9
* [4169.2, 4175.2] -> 11.1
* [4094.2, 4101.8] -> 9.21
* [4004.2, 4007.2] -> 13.5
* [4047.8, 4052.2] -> 12.1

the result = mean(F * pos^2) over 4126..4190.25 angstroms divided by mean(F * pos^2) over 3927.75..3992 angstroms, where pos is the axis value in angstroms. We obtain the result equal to 1.4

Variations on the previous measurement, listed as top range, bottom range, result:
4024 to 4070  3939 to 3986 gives 1.29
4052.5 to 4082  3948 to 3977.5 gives 1.42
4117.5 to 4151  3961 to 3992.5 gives 1.39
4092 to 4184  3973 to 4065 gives 1.01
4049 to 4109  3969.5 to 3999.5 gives 1.15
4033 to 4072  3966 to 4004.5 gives 1.19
